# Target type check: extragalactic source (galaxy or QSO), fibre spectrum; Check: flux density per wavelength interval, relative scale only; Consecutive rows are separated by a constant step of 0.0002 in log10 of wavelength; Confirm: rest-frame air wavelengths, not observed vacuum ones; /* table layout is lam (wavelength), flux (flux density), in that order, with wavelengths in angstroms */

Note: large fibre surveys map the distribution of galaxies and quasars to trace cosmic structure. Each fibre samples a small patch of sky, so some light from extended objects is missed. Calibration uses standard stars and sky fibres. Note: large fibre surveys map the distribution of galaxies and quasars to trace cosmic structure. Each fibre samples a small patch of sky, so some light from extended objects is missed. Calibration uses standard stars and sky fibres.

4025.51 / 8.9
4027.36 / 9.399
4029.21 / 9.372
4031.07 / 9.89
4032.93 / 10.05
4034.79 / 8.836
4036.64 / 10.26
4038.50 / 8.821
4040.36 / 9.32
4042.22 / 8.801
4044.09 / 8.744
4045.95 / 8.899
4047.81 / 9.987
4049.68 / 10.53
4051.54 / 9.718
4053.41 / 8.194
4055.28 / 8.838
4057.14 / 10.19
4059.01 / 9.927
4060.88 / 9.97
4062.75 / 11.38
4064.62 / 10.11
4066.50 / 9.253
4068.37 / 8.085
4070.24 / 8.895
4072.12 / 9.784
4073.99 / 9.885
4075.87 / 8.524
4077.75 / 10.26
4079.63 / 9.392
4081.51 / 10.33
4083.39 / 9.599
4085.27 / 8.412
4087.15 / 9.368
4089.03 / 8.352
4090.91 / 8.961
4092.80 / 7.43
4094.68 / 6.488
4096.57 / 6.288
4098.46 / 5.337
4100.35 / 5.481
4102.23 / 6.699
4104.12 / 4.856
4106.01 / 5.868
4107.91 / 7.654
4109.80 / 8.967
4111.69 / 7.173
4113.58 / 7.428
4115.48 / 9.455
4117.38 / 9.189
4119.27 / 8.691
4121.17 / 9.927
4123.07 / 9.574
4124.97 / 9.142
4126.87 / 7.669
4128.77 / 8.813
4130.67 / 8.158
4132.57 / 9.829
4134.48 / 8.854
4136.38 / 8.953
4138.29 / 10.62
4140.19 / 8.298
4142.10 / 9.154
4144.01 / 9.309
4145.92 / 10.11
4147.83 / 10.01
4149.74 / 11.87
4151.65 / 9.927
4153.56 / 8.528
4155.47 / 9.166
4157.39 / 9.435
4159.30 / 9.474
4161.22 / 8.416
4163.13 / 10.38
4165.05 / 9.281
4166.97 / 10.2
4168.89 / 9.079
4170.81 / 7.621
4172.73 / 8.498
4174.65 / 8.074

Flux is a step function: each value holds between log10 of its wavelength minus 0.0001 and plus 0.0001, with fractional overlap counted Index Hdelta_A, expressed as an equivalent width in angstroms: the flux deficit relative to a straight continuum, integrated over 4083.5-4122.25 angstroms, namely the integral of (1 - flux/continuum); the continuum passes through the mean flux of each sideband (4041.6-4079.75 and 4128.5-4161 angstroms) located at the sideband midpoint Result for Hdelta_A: 7.4 angstroms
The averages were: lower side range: 9.5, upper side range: 9.43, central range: 7.65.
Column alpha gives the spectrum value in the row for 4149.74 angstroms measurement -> 11.87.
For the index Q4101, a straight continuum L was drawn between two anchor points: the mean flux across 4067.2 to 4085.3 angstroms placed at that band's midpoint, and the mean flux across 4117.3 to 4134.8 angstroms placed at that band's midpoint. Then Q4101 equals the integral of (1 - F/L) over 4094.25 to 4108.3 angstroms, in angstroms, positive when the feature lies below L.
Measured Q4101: 4.8 angstroms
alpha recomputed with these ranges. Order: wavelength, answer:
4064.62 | 10.11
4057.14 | 10.19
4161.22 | 8.416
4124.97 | 9.142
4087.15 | 9.368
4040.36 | 9.32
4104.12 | 4.856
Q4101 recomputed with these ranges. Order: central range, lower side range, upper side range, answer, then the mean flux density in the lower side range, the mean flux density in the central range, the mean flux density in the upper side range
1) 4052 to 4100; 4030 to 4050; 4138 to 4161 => 3.0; 9.43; 8.89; 9.59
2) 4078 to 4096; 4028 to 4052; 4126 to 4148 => 1.1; 9.47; 8.71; 9.12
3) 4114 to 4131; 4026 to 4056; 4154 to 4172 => 0.6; 9.35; 8.94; 9.2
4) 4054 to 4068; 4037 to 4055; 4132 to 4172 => -0.9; 9.24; 9.83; 9.44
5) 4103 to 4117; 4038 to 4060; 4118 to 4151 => 2.9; 9.34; 7.41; 9.36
